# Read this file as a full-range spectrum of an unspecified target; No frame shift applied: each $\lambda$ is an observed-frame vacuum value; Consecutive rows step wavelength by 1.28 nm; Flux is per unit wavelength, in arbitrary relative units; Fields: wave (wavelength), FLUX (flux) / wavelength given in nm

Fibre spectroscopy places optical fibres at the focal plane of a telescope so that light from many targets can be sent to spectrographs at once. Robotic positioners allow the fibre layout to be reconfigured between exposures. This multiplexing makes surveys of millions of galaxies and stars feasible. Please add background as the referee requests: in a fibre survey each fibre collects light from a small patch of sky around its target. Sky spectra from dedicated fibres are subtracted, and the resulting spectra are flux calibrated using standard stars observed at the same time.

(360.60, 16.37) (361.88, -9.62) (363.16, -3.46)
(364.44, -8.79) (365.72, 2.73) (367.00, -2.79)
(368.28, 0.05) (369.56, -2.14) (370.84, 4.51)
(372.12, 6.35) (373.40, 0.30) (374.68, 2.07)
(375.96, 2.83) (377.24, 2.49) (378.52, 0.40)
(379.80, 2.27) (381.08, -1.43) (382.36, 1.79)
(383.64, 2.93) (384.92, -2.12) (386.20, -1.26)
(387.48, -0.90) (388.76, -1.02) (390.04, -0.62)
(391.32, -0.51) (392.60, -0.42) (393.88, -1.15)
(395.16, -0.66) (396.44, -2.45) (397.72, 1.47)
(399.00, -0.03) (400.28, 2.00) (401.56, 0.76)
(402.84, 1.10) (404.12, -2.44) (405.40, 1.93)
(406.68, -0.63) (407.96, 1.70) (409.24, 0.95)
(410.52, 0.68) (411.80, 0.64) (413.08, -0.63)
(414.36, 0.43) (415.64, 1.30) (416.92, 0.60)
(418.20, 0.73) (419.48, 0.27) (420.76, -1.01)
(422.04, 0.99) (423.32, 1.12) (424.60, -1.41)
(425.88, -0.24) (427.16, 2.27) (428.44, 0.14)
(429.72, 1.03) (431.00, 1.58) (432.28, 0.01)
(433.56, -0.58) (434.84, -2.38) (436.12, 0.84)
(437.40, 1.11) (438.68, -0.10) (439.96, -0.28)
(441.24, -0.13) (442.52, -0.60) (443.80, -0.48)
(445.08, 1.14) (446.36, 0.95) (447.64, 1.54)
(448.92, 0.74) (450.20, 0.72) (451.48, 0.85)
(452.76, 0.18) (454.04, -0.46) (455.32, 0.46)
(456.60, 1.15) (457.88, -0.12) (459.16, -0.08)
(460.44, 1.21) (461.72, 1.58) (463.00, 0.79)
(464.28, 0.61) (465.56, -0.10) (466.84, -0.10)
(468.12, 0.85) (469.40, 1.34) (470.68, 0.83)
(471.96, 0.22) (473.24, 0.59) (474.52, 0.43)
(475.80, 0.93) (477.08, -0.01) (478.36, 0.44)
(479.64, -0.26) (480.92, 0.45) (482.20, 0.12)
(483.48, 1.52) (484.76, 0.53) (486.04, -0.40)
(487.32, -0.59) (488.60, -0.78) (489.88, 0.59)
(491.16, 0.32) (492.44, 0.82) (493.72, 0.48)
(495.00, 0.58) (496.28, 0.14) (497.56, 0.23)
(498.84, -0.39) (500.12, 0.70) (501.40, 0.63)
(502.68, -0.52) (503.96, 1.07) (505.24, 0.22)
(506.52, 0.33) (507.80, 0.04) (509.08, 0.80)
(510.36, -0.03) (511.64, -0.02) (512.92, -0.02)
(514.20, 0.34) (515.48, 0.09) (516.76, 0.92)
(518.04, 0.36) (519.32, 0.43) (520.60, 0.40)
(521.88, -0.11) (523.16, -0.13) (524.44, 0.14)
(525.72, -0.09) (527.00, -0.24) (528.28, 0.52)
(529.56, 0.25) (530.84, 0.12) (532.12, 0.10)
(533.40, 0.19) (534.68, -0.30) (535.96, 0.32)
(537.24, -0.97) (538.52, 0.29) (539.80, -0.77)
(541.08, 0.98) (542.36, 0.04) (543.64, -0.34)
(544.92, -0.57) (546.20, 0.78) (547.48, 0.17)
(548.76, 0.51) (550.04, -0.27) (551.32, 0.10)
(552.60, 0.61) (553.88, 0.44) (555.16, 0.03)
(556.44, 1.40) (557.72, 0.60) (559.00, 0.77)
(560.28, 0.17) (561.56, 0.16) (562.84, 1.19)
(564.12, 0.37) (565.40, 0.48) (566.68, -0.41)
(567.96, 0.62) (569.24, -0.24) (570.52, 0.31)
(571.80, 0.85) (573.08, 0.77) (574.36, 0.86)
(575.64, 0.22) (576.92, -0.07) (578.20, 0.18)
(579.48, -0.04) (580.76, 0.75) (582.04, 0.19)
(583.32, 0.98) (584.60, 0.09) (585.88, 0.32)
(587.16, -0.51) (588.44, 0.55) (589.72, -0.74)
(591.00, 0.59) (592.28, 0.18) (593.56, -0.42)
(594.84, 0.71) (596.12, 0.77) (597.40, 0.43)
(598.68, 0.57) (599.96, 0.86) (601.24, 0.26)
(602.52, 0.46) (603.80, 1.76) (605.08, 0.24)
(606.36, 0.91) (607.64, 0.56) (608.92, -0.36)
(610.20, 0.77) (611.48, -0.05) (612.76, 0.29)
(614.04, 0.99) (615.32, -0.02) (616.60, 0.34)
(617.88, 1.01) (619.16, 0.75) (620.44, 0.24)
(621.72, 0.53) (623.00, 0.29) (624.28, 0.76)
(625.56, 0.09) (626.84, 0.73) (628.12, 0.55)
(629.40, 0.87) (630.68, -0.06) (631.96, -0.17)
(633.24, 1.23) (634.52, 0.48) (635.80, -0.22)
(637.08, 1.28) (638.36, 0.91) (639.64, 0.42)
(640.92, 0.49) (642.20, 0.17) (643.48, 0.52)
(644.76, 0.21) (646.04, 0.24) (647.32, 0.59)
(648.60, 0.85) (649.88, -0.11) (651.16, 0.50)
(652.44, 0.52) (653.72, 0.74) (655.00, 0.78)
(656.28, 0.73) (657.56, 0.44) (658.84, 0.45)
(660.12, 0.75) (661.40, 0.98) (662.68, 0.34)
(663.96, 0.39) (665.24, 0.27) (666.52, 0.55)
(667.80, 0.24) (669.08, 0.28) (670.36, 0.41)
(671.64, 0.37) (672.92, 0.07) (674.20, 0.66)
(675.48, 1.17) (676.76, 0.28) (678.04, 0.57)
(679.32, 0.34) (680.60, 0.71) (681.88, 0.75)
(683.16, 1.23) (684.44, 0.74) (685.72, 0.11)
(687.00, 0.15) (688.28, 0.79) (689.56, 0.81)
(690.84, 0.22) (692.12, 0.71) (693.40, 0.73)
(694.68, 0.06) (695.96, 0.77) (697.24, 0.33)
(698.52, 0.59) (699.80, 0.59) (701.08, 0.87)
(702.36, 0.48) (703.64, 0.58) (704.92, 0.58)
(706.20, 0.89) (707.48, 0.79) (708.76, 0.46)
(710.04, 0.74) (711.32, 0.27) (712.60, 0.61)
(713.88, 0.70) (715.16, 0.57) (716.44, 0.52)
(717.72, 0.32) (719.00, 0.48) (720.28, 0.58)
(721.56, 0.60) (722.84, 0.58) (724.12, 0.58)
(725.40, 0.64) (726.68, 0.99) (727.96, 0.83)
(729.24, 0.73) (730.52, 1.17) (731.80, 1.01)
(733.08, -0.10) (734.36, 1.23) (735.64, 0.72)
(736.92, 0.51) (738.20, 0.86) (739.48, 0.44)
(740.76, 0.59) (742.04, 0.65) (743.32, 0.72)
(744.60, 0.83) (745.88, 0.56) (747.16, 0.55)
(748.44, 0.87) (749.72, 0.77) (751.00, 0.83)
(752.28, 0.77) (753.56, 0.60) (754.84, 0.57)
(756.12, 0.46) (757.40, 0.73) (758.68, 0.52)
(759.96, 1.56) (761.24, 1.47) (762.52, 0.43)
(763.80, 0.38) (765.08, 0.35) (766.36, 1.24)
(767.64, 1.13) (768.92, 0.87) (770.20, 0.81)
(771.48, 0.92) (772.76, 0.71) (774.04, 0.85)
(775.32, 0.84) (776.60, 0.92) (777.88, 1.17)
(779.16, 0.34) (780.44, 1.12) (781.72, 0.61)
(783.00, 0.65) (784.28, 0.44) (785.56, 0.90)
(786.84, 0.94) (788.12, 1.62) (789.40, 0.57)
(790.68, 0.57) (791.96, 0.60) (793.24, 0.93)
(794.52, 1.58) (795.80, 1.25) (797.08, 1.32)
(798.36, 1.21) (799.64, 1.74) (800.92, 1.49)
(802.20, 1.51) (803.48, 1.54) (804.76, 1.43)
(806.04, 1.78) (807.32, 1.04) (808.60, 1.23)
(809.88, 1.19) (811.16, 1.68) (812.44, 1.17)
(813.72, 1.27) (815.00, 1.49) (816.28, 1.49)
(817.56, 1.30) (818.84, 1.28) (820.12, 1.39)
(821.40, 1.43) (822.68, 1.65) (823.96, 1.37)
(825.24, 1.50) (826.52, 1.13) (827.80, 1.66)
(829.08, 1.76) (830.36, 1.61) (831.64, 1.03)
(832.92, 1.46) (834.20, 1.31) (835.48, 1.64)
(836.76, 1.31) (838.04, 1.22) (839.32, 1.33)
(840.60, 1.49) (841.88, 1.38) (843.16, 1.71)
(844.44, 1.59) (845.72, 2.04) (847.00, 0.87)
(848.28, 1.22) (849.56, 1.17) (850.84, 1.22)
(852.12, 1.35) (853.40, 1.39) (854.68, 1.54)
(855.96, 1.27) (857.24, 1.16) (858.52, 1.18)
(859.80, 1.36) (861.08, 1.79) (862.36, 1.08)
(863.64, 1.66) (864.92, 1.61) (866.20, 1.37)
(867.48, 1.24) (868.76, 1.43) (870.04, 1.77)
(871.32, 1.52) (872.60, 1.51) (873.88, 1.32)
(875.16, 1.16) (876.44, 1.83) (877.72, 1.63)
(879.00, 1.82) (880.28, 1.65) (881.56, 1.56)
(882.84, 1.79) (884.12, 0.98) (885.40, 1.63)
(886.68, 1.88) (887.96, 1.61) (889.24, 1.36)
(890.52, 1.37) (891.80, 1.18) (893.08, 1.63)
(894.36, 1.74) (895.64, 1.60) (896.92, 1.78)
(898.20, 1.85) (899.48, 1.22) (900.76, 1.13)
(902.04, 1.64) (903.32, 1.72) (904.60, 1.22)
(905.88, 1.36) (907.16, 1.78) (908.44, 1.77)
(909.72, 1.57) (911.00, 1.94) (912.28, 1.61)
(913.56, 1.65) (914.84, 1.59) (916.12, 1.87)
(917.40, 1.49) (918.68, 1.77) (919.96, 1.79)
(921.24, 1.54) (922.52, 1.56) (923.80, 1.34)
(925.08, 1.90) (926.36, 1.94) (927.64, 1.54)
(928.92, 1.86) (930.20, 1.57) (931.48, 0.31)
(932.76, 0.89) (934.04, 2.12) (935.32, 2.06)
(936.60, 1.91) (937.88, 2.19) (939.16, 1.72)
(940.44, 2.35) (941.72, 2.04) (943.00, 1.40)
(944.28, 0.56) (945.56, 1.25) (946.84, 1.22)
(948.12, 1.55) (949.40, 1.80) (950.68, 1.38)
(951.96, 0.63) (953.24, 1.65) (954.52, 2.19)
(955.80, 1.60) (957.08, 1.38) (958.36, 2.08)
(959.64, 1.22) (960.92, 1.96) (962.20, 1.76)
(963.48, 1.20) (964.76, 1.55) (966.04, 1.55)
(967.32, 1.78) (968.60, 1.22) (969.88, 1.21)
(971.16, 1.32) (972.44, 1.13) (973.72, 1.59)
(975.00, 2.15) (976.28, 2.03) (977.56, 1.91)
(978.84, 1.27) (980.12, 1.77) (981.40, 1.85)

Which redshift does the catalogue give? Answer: 0.993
